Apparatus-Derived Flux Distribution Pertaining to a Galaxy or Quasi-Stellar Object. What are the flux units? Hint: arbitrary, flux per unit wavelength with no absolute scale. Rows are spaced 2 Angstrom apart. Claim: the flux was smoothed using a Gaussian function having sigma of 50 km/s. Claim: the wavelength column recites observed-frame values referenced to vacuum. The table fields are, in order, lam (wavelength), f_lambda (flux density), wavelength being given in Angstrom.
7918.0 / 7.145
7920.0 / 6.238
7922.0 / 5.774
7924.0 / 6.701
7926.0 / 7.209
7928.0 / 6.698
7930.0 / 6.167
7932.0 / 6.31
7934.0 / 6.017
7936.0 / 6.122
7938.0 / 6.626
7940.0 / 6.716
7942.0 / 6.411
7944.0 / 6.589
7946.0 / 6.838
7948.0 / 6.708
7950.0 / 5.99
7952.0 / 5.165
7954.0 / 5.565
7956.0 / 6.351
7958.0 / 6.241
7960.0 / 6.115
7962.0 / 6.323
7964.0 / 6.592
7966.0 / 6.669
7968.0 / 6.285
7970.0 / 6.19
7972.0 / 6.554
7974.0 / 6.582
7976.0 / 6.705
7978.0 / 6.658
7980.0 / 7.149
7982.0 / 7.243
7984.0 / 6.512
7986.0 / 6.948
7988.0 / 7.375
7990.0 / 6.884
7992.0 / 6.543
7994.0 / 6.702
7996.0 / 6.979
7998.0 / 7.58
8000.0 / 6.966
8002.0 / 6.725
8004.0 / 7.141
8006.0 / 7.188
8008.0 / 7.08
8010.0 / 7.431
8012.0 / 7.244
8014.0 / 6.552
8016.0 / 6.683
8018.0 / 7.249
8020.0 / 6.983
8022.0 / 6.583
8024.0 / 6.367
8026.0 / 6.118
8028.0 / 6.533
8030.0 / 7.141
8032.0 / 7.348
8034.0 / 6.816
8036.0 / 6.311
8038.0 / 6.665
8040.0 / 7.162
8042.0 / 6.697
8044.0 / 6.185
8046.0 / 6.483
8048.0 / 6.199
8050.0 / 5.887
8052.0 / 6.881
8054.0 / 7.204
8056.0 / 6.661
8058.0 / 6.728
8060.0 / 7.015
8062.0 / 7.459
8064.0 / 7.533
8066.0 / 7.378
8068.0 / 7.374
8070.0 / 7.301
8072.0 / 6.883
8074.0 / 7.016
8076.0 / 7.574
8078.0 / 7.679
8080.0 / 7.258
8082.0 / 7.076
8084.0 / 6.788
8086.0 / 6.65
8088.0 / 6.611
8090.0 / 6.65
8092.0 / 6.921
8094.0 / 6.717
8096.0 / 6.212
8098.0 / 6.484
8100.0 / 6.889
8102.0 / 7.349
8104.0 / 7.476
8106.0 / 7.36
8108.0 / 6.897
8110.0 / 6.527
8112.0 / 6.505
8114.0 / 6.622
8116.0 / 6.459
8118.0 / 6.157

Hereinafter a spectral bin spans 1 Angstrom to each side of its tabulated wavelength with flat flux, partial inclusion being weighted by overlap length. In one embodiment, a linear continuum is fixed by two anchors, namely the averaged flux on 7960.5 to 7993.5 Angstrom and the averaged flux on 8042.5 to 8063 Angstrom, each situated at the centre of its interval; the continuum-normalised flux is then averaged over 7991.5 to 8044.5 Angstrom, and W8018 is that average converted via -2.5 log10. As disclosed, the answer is -0.03 mag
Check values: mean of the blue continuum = 6.69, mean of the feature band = 6.86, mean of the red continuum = 6.67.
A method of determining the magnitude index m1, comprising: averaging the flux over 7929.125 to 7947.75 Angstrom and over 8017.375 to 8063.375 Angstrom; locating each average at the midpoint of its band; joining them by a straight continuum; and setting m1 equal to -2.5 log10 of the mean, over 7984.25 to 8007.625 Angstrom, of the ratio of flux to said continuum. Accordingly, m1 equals -0.06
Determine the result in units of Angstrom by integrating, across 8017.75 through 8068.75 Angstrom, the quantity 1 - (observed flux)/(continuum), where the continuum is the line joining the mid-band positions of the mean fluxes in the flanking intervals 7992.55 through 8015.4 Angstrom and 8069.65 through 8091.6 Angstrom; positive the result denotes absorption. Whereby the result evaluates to 1.7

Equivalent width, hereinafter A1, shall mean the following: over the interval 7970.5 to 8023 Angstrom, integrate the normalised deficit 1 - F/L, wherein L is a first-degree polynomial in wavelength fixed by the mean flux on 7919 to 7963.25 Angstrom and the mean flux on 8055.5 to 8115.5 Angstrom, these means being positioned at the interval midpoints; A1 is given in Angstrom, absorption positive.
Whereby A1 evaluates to -2.8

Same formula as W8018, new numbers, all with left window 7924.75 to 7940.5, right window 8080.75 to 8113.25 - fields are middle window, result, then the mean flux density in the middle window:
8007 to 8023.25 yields -0.05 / 6.97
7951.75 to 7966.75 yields 0.06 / 6.17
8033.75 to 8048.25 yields 0.02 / 6.57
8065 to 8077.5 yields -0.08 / 7.27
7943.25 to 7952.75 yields 0.04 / 6.28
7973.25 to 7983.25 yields -0.05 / 6.87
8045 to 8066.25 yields -0.02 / 6.84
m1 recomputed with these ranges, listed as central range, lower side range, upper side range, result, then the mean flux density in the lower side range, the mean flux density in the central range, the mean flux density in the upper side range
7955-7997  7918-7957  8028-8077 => -0.02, 6.35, 6.65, 6.9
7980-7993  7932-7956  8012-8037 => -0.07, 6.26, 6.94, 6.74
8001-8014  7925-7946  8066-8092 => -0.05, 6.5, 7.09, 7.08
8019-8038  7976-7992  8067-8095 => 0.05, 6.92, 6.69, 7.04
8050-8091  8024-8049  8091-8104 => -0.05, 6.63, 7.06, 6.82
